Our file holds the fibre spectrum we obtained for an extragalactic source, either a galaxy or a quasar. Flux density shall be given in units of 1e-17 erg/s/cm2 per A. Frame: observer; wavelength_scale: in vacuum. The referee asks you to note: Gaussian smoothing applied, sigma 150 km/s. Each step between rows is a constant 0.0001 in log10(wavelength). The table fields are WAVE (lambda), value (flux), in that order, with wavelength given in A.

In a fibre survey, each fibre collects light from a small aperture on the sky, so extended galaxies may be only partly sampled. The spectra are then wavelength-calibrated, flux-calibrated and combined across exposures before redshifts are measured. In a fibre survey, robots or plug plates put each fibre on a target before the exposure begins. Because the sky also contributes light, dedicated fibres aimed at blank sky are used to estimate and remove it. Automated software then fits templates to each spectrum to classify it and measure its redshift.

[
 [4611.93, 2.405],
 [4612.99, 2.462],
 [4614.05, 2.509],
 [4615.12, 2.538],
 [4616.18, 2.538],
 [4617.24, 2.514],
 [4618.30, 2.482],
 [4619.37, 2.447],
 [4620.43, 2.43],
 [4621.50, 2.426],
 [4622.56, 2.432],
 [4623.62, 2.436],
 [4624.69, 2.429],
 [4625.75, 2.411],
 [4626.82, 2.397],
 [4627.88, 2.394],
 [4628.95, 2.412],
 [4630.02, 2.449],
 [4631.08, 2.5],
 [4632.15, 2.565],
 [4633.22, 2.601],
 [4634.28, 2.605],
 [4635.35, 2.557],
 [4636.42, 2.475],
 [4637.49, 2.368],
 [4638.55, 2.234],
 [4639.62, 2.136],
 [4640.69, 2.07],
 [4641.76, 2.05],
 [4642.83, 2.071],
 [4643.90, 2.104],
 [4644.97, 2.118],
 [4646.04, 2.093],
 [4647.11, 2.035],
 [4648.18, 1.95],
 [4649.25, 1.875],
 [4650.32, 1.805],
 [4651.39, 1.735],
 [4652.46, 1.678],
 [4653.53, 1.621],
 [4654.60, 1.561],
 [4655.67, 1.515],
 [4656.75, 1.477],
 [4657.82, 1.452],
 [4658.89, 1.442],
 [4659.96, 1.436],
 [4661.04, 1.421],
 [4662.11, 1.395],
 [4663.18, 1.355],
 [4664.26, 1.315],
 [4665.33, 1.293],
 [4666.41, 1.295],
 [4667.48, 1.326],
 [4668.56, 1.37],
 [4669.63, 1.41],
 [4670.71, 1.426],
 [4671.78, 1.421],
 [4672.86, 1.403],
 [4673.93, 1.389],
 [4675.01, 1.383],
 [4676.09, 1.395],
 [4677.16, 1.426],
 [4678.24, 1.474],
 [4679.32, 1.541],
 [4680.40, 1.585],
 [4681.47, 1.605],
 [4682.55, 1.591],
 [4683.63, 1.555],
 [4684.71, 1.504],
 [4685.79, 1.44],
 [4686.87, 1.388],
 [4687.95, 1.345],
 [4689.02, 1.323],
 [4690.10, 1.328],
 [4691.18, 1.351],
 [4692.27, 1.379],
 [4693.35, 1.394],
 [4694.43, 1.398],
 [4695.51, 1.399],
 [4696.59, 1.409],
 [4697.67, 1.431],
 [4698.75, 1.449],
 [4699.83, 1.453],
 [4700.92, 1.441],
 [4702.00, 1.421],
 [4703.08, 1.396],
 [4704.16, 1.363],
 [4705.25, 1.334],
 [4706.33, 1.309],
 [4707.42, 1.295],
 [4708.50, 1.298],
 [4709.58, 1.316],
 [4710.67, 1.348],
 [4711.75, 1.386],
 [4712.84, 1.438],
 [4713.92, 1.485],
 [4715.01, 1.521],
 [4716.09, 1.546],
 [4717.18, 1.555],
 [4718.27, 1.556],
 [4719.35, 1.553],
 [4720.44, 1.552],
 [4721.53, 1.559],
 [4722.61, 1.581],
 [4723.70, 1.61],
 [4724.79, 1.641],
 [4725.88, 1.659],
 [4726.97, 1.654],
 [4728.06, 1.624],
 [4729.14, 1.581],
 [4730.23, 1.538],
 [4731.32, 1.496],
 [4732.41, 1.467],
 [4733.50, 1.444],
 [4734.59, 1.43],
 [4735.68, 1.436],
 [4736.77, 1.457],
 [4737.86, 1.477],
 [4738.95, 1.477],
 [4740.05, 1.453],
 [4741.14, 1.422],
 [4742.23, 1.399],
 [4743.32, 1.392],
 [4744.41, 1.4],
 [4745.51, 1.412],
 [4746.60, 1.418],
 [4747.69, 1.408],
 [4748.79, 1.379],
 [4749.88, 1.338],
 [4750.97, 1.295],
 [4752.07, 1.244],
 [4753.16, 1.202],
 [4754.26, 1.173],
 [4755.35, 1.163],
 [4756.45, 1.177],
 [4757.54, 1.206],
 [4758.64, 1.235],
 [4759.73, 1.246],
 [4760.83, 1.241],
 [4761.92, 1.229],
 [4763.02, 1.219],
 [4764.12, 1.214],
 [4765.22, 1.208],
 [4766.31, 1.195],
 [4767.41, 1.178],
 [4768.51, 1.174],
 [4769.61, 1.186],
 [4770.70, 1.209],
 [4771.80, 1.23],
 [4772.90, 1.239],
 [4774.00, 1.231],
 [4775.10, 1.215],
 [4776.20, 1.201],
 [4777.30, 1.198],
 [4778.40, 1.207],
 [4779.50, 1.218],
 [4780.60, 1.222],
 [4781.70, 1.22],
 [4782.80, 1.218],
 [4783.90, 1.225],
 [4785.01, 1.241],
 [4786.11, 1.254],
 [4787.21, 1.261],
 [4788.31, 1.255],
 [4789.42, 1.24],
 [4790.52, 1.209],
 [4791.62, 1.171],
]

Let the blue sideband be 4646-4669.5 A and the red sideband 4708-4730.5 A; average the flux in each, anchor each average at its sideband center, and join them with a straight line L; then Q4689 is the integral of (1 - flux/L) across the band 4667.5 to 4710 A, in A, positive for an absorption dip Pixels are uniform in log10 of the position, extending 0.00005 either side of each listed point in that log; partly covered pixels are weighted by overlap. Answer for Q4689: 3.5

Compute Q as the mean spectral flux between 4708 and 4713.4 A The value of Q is 1.36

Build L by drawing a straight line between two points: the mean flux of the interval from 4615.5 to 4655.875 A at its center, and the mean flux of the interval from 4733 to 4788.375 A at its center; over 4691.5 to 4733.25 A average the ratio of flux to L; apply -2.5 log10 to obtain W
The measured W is 0.12 mag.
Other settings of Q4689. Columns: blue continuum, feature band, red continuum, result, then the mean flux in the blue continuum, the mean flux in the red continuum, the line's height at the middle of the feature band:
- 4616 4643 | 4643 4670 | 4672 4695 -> 4.5 A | 2.4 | 1.44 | 1.92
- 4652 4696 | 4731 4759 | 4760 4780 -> -2.0 A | 1.43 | 1.21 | 1.27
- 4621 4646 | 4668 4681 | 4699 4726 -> 3.1 A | 2.35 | 1.46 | 1.89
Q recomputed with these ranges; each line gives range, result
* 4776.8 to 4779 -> 1.2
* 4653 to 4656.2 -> 1.57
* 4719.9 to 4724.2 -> 1.58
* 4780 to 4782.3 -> 1.22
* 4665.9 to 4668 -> 1.31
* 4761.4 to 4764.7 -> 1.22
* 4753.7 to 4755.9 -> 1.17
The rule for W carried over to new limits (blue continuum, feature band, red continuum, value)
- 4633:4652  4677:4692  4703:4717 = 0.152 mag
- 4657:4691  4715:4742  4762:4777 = -0.177 mag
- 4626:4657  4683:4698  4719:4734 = 0.273 mag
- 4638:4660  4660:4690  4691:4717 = 0.149 mag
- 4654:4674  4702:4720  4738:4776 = -0.062 mag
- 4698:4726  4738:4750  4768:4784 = -0.060 mag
